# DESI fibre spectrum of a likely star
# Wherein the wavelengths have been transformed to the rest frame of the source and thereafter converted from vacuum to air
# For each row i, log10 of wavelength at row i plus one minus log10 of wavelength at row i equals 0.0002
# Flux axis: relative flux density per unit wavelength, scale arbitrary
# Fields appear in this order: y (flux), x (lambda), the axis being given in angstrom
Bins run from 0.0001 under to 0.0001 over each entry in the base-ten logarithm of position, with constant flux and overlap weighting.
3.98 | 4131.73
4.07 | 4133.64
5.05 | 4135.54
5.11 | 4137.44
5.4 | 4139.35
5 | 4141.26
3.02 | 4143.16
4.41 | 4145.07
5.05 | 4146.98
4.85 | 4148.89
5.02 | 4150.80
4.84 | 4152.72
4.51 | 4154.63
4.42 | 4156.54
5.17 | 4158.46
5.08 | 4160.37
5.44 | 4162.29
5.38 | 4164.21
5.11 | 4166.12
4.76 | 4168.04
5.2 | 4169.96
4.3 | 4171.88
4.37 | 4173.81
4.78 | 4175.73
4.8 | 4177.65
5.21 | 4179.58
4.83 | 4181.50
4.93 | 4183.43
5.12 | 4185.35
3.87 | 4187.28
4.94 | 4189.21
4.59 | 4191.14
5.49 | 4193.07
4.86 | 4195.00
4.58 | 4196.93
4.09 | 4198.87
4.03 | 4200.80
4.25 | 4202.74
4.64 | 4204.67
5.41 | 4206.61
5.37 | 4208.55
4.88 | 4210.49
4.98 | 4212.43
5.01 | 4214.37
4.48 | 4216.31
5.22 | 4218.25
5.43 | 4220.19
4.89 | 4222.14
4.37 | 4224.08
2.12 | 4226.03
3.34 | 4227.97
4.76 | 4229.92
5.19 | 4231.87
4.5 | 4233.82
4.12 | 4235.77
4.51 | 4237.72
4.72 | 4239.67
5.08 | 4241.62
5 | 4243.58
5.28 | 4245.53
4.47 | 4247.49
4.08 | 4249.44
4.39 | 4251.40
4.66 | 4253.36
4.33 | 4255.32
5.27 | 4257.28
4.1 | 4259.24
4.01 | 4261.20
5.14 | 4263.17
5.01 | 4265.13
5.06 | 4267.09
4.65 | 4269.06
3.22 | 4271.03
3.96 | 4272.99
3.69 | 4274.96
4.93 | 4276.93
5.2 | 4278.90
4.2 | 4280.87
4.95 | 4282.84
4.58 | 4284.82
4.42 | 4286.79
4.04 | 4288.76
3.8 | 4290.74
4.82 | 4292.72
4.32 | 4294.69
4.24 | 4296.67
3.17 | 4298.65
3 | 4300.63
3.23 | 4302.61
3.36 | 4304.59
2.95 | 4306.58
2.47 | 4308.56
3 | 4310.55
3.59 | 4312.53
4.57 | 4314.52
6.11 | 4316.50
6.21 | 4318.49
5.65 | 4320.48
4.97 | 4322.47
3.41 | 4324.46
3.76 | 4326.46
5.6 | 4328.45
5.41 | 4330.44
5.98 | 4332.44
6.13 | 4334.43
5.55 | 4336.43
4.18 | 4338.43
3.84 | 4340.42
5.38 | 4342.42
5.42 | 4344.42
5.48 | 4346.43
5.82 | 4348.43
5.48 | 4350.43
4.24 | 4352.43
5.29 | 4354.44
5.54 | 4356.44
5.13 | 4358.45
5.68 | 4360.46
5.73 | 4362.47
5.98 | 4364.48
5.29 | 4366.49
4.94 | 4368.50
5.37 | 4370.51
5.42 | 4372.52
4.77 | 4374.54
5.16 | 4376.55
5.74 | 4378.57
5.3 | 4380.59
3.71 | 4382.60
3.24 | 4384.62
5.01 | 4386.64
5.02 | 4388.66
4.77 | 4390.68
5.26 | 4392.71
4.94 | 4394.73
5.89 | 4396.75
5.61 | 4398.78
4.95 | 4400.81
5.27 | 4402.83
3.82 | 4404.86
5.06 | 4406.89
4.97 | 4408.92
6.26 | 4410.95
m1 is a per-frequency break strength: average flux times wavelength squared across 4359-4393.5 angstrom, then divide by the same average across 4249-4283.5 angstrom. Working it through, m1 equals 1.19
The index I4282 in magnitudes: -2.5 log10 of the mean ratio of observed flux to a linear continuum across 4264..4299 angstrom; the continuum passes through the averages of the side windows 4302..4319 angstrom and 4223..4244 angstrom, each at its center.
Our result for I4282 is -0.081 mag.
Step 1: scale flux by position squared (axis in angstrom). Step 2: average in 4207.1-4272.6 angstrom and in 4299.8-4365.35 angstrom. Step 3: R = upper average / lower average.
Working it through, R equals 1.09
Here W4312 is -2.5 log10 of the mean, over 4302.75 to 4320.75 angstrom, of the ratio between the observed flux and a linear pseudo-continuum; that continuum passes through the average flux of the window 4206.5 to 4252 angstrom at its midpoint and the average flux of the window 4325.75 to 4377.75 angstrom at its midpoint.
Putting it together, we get 0.23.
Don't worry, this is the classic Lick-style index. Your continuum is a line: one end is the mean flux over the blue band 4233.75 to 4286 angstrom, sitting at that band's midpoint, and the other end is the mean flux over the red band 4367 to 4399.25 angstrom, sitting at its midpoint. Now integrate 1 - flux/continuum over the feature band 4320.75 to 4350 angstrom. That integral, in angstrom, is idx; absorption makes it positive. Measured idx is -1.5 angstrom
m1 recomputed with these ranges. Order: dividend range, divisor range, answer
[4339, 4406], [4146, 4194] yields 1.15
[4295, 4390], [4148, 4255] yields 1.08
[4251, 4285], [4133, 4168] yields 0.99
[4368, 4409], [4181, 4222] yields 1.13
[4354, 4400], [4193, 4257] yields 1.20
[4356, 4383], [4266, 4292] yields 1.26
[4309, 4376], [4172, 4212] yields 1.15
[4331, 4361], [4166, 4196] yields 1.18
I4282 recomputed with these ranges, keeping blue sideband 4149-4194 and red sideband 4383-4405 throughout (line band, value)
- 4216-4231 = 0.131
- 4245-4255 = 0.082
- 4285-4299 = 0.168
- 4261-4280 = 0.088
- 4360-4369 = -0.136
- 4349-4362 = -0.080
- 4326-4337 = -0.124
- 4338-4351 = -0.048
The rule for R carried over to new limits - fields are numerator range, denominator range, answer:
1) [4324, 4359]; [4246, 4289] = 1.18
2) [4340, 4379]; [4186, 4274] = 1.23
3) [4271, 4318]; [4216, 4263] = 0.91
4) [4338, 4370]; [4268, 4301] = 1.28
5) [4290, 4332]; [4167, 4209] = 0.94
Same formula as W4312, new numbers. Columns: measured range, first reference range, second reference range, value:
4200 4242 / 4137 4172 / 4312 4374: 0.09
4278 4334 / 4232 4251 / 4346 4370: 0.17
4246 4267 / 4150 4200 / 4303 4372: 0.07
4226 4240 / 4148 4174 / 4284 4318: 0.03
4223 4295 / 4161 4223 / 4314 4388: 0.12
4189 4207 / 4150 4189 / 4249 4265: 0.02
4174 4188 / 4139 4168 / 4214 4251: -0.01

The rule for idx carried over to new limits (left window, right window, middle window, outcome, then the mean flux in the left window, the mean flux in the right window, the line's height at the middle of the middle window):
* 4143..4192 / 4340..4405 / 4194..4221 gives 0.36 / 4.8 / 5.13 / 4.86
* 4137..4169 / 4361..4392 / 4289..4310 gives 6.05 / 4.85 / 5.04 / 4.98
